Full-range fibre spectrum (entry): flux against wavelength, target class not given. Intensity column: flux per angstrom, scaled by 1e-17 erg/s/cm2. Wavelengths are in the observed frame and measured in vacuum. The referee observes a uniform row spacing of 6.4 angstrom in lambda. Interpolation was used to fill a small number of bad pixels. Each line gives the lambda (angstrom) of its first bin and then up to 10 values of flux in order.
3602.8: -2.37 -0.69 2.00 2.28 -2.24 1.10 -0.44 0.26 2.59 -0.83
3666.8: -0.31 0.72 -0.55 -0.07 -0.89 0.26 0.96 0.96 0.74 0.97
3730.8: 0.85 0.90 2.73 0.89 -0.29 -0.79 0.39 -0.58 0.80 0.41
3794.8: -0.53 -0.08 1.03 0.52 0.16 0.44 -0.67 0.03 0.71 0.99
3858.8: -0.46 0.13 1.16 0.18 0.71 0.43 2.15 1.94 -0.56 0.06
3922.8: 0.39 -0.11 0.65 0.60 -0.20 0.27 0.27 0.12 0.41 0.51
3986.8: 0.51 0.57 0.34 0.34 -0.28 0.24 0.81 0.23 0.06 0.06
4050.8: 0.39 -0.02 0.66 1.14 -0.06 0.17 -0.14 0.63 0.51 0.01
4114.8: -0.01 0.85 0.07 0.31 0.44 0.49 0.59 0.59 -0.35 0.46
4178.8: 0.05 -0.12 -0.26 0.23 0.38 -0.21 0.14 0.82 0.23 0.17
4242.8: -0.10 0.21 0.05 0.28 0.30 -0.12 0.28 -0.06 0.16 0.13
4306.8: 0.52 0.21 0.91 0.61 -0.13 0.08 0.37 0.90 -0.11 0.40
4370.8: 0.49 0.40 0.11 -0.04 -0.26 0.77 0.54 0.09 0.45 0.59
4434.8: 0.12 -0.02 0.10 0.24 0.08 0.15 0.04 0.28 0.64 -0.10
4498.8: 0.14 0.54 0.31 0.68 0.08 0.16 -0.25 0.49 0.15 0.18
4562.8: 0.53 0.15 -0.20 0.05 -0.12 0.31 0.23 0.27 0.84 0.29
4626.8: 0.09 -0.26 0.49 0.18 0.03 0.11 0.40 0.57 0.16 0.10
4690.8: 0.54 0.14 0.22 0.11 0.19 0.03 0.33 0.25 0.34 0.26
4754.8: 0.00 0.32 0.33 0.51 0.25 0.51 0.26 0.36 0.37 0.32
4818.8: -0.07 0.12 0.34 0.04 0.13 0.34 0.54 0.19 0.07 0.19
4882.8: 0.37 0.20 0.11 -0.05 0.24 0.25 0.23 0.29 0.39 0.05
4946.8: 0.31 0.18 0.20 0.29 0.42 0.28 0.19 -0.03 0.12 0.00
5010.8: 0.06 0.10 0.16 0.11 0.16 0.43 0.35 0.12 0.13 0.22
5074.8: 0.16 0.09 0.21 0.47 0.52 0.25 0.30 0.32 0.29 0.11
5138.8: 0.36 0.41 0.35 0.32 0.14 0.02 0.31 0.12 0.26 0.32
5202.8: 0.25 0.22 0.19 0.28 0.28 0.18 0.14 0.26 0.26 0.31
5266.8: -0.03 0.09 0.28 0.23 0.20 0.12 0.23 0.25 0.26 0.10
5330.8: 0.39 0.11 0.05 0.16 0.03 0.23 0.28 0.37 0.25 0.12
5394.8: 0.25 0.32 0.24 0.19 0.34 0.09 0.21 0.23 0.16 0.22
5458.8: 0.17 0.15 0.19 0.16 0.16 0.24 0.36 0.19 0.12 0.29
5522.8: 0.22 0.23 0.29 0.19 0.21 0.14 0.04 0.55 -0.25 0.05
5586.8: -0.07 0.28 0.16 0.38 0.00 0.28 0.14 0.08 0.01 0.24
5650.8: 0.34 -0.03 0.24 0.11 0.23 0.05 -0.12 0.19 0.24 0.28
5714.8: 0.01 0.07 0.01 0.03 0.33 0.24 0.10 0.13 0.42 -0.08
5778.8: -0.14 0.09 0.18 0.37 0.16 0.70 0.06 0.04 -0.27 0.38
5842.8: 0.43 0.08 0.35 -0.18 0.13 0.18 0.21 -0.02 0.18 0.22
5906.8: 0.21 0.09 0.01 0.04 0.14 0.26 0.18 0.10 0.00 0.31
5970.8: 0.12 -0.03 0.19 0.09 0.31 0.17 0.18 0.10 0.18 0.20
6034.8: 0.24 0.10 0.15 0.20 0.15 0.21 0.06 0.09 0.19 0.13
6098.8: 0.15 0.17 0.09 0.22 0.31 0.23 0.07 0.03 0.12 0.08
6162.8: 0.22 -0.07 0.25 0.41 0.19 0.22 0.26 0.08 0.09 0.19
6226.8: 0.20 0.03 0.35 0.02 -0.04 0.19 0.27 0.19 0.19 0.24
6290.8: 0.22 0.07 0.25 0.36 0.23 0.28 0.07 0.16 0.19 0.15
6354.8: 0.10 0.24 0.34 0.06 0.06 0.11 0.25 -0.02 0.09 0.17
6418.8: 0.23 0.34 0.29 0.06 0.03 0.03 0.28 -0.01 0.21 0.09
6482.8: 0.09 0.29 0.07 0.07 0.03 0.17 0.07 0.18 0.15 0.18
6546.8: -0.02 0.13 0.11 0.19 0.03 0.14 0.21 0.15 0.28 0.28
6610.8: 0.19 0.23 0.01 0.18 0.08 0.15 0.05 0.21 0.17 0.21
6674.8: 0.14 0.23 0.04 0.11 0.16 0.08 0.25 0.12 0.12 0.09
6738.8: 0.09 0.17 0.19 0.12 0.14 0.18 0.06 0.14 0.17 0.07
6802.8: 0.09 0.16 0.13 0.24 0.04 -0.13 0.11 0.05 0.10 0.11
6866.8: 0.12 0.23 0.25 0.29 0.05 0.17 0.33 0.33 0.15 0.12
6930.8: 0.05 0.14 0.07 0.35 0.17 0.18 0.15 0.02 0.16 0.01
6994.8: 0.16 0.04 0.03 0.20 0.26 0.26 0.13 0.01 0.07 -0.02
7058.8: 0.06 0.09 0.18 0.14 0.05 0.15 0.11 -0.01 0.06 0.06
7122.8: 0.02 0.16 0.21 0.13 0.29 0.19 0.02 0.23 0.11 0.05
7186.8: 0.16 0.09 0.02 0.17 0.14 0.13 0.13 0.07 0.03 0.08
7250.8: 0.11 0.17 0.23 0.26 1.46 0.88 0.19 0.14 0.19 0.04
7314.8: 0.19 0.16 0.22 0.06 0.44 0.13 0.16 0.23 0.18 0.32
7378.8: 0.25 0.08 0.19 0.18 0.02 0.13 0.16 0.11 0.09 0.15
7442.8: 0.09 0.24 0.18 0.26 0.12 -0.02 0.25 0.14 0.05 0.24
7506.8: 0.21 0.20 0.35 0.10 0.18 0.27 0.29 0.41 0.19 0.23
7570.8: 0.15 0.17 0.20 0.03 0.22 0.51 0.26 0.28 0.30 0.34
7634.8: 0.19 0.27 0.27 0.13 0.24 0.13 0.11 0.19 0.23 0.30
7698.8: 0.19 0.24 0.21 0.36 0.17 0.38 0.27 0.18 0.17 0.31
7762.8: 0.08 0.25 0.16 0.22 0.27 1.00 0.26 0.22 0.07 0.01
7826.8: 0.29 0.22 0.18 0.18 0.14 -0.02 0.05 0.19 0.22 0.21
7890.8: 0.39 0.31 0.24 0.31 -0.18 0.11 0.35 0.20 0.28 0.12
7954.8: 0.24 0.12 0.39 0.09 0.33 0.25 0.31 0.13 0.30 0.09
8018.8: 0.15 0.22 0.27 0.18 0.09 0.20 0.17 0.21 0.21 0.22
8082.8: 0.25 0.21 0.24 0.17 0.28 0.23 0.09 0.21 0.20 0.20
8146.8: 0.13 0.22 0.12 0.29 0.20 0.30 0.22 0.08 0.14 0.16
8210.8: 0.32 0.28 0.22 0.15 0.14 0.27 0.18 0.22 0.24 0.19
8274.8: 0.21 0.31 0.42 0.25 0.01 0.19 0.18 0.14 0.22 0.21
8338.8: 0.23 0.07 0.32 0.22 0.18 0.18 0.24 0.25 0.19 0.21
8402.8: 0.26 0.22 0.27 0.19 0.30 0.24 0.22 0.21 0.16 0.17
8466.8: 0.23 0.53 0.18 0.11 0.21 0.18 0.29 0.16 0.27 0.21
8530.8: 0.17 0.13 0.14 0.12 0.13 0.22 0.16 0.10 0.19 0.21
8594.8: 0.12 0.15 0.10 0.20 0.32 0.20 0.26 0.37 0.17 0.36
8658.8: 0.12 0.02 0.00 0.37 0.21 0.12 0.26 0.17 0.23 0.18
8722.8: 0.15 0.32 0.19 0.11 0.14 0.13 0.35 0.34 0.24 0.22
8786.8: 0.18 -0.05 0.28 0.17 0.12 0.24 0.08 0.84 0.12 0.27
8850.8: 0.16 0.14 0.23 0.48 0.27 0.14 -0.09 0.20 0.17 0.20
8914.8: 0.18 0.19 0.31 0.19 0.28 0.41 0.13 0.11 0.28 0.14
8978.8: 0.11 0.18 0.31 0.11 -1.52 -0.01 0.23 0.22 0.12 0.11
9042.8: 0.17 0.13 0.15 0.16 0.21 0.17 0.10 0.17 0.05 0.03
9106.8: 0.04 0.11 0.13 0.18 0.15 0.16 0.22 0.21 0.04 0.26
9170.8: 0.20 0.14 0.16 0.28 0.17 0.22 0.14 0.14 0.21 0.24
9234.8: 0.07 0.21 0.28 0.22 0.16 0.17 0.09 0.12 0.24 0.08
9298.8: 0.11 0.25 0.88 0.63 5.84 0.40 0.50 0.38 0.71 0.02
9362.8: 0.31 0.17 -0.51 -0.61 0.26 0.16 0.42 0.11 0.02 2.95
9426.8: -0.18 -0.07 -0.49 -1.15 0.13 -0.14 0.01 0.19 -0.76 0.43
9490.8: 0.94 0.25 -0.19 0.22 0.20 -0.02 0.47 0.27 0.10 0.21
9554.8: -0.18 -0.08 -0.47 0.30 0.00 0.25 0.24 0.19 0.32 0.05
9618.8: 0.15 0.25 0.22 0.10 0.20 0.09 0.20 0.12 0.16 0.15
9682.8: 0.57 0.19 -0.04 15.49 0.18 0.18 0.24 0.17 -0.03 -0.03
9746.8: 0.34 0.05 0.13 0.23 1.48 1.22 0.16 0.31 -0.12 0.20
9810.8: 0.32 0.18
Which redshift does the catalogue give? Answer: 0.95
